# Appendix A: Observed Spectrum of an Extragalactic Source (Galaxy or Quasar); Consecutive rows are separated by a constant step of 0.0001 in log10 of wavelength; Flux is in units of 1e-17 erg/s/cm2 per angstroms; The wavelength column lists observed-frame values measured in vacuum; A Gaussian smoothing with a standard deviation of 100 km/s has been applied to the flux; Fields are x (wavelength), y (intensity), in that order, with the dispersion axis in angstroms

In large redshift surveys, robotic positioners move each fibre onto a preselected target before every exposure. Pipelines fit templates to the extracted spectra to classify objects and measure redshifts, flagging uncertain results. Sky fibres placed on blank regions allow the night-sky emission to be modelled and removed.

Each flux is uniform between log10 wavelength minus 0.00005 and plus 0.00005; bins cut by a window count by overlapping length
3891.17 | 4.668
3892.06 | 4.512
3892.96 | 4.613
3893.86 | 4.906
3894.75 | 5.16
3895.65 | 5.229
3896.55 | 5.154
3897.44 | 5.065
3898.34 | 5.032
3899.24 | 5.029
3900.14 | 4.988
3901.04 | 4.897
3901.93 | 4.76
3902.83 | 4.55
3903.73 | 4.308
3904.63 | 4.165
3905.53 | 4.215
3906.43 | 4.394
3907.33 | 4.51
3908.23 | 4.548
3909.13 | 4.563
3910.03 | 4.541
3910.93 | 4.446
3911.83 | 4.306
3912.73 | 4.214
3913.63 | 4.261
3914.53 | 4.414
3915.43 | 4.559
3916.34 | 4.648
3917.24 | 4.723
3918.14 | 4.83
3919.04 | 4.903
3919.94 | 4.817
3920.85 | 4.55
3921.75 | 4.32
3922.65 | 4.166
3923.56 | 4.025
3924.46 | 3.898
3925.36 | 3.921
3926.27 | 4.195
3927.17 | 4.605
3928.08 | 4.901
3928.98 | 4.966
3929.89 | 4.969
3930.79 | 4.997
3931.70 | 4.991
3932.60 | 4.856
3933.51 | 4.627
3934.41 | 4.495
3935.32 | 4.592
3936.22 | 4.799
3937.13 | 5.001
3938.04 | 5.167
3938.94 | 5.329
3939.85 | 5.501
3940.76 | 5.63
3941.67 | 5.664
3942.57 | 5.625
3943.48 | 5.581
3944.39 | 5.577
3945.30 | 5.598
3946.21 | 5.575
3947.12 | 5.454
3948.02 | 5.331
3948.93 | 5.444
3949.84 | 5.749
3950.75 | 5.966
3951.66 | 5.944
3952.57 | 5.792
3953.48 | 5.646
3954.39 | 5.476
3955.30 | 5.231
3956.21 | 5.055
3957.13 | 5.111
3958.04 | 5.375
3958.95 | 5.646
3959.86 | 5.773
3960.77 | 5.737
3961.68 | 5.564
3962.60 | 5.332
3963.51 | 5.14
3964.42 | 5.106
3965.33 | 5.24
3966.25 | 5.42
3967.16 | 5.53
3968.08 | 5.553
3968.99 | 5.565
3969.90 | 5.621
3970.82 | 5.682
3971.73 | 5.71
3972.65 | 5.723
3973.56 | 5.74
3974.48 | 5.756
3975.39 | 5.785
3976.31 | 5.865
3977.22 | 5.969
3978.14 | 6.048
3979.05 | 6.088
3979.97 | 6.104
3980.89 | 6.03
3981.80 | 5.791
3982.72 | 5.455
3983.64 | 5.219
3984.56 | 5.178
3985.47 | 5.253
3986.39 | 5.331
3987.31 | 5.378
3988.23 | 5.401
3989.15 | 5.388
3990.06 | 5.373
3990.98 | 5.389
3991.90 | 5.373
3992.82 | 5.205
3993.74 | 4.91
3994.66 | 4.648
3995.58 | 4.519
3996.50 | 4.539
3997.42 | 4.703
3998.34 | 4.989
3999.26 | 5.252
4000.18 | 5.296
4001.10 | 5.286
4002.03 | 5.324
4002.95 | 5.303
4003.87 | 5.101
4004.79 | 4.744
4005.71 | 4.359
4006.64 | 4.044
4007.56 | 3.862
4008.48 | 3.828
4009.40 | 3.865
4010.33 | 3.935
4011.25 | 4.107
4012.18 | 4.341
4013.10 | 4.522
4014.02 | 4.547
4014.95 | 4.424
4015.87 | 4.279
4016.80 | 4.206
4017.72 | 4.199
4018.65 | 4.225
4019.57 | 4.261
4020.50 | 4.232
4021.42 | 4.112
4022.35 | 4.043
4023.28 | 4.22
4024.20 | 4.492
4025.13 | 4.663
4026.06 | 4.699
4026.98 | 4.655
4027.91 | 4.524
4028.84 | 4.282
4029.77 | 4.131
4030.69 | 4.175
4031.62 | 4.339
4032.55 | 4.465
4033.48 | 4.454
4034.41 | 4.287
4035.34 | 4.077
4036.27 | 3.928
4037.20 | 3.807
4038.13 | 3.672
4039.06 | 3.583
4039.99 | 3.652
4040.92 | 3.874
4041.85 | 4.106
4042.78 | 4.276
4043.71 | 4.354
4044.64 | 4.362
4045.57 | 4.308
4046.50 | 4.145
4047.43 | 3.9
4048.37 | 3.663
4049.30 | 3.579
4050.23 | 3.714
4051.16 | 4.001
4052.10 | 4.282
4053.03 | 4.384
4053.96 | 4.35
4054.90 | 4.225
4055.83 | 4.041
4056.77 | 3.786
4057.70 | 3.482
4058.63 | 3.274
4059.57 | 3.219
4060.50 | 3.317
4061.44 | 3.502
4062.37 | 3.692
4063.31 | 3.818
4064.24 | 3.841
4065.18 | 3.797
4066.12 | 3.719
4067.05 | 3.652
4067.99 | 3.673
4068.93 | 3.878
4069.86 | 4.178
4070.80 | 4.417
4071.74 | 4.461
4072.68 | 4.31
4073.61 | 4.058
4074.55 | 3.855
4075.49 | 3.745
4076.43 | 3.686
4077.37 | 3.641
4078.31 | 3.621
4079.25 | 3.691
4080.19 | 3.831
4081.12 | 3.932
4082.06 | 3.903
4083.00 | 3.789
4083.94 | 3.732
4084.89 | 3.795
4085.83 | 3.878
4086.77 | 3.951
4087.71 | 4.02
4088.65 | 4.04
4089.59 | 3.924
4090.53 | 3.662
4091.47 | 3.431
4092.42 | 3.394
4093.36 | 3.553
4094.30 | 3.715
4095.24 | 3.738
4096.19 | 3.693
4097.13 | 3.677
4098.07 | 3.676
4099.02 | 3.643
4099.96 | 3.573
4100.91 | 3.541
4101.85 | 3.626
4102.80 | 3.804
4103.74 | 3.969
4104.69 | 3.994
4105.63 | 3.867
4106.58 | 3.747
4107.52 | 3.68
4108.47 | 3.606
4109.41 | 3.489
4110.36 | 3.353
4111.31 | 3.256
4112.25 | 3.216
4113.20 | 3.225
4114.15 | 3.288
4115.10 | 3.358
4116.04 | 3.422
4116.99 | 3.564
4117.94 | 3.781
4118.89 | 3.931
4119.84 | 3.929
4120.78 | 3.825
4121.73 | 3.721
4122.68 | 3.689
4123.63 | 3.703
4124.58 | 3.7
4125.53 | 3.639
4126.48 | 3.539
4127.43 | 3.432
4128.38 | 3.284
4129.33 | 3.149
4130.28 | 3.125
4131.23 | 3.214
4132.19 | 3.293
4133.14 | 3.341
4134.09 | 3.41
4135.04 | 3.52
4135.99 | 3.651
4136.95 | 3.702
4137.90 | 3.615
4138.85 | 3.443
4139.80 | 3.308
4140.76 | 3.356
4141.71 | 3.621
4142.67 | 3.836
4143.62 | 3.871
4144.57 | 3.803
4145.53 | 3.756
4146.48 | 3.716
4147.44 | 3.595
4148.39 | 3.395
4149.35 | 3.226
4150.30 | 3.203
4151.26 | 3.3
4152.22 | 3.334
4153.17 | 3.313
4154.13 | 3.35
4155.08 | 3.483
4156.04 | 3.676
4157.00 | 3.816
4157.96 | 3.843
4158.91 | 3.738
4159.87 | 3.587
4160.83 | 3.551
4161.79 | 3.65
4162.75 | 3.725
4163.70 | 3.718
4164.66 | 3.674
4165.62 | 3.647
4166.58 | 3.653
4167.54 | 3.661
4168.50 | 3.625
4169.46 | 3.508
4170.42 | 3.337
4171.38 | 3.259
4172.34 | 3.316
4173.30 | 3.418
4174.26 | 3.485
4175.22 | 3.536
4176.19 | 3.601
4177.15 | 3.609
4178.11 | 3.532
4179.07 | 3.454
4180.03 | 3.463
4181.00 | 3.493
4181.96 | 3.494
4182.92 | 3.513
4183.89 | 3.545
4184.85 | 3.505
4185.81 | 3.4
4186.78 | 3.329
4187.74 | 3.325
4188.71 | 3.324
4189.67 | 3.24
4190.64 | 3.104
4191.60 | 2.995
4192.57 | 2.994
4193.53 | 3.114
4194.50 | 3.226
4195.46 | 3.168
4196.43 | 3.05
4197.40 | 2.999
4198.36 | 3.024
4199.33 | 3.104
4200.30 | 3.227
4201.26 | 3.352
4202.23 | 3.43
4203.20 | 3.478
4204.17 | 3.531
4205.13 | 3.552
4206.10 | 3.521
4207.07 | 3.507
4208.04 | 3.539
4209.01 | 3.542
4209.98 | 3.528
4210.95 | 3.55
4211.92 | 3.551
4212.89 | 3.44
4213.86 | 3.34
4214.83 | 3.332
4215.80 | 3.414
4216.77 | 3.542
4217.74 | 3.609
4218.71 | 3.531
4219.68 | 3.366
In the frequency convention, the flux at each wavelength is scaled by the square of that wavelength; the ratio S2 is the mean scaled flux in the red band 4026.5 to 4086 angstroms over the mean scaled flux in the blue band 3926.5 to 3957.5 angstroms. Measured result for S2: 0.8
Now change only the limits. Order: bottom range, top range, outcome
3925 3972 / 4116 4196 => 0.73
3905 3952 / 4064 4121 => 0.83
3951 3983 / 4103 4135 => 0.68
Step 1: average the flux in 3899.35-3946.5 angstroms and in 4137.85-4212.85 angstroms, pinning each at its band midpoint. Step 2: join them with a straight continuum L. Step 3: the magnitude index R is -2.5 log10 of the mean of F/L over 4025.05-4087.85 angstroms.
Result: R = 0.03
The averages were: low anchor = 4.74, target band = 3.97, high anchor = 3.46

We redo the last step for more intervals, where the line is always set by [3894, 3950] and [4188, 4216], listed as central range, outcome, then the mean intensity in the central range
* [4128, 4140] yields 0.09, 3.39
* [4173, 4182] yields -0.02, 3.51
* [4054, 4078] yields 0.06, 3.82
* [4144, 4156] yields 0.04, 3.47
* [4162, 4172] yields -0.02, 3.58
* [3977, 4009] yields -0.16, 5.15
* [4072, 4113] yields 0.05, 3.73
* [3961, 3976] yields -0.21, 5.53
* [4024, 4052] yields 0.02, 4.14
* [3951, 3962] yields -0.19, 5.54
